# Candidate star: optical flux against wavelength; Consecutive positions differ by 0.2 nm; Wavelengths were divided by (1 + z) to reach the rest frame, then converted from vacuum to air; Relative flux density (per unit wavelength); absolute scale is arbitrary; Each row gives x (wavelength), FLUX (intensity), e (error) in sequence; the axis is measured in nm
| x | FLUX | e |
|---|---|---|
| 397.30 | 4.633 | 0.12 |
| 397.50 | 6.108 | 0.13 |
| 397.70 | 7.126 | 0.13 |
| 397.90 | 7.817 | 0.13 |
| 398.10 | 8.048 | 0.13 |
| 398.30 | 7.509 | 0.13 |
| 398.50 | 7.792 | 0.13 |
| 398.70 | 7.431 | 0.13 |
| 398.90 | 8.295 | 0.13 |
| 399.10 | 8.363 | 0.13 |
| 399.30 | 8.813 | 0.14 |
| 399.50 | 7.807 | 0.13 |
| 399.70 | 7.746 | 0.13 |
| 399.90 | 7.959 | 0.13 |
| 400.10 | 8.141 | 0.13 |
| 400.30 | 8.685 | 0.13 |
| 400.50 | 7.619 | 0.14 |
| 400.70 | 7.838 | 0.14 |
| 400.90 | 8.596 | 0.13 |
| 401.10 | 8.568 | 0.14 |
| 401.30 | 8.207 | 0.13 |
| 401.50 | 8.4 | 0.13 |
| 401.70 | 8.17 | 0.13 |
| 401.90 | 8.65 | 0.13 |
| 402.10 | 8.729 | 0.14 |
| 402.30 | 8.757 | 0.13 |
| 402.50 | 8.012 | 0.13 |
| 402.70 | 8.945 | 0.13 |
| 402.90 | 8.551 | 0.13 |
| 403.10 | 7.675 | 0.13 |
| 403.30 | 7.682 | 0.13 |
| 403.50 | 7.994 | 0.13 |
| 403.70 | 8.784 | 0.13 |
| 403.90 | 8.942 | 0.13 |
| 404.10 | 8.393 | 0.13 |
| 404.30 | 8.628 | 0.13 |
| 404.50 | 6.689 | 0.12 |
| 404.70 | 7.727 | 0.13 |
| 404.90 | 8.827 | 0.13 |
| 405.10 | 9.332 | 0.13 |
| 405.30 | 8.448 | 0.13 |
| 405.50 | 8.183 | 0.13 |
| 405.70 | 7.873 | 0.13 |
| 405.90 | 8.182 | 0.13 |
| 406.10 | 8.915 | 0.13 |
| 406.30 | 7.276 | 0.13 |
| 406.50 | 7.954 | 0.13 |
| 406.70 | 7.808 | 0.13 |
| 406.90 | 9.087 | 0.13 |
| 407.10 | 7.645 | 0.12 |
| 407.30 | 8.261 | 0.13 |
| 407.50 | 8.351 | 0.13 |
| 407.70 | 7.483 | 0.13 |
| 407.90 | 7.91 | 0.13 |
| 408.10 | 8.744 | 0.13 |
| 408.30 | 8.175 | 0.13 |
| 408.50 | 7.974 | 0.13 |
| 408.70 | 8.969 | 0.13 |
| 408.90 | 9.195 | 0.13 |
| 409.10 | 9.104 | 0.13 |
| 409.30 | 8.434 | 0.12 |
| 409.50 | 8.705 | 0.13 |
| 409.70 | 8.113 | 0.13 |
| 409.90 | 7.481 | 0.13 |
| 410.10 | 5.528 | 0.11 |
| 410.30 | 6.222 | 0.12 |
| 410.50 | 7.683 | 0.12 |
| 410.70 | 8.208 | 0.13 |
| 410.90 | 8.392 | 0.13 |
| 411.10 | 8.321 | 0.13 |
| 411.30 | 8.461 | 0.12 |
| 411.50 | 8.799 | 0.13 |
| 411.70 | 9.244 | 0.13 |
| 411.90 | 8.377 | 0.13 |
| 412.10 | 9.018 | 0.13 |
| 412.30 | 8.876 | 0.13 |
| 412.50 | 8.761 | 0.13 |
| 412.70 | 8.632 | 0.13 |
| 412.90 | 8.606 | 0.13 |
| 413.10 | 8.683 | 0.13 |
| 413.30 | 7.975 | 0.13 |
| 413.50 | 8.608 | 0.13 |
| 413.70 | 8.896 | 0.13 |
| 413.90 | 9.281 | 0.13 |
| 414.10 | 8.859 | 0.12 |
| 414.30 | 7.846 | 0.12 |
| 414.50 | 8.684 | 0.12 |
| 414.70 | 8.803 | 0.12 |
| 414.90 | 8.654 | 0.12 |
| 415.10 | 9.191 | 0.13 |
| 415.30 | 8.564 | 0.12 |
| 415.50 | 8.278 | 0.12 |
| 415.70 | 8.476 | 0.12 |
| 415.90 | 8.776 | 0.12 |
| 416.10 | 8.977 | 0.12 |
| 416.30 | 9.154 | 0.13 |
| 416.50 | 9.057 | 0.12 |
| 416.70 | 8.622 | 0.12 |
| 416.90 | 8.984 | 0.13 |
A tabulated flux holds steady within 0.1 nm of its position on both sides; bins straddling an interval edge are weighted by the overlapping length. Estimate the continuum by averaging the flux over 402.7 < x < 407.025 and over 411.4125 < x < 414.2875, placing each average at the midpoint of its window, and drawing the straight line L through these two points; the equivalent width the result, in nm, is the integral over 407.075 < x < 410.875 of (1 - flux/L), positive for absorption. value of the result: 0.21 nm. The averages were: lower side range 8.25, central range 8.02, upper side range 8.73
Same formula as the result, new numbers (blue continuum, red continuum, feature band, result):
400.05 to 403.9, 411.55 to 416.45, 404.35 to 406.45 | 0.073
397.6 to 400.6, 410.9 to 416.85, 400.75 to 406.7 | -0.089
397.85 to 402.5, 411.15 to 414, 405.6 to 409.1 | 0.100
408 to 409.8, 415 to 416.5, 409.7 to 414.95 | 0.220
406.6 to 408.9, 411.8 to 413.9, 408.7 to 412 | 0.118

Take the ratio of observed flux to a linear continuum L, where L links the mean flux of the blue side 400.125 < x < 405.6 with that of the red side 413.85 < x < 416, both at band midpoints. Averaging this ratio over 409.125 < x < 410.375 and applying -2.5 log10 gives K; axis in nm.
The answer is 0.13 mag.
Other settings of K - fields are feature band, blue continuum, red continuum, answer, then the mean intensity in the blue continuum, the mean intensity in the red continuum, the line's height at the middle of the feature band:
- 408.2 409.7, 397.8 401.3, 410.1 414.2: -0.04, 8.06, 8.42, 8.33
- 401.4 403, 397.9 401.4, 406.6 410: -0.05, 8.08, 8.32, 8.15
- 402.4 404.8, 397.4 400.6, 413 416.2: -0.01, 7.83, 8.66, 8.07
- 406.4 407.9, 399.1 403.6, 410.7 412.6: 0.05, 8.25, 8.67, 8.49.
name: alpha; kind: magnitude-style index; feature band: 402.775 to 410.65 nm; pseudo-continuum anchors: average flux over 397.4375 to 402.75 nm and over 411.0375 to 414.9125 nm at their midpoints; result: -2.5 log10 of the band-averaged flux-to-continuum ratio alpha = 0.03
